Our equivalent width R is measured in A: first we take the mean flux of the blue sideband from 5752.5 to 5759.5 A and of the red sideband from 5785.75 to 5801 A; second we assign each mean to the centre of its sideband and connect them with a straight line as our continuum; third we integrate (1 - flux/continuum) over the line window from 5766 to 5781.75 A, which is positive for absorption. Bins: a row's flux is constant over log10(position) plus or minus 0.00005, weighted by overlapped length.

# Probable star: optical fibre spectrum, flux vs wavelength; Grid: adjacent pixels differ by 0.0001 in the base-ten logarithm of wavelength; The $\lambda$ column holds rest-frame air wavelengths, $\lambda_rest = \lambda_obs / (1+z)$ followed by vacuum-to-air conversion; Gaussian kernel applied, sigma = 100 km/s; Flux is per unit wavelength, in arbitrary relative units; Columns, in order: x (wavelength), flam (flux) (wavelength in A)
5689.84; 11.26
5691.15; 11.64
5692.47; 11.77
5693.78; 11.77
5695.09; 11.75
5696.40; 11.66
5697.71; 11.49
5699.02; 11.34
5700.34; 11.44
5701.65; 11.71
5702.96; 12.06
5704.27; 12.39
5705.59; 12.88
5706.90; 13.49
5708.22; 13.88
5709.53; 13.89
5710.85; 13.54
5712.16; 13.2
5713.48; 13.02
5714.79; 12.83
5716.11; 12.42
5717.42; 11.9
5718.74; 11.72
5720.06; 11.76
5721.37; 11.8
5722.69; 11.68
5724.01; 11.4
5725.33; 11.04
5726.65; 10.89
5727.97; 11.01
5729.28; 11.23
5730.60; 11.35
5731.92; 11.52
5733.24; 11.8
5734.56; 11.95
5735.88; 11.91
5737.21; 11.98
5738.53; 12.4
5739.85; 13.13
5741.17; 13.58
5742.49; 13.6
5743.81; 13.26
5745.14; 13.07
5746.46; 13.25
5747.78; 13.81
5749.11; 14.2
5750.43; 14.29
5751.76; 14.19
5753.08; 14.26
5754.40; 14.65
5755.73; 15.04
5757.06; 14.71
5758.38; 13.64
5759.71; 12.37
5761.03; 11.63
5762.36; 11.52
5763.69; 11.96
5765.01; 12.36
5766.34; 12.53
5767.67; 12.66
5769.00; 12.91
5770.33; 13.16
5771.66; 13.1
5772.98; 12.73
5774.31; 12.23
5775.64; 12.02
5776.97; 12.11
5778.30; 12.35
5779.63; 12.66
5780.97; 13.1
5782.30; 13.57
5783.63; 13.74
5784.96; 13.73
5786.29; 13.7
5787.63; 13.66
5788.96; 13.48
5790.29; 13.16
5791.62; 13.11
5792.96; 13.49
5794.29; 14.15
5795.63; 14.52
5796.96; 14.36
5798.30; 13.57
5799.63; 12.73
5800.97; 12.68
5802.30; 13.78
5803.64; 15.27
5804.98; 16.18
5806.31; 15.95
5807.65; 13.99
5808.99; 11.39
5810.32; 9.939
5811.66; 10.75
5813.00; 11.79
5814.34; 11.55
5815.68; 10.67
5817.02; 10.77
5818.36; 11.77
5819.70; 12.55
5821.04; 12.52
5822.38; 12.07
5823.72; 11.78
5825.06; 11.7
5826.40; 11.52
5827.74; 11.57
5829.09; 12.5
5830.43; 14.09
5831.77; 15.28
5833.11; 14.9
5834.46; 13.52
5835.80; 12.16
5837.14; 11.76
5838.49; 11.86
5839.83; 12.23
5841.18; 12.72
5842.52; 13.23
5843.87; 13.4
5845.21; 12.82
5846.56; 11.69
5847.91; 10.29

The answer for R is 1.50 A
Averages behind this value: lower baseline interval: 14.3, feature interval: 12.6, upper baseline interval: 13.6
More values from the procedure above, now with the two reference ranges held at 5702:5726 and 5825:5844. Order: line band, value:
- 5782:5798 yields -1.3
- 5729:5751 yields -0.3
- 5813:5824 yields 0.9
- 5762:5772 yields 0.1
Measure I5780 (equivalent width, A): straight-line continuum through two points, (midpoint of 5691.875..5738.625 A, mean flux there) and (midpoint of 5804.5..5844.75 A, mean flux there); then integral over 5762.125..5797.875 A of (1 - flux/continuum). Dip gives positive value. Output -2.1 A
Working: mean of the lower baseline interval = 12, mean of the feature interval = 13.1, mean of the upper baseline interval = 12.5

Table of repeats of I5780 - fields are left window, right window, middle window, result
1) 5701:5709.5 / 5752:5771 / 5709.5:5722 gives 0.3 A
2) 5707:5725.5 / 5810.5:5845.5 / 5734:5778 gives -2.1 A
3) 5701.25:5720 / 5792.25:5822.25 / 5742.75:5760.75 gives -1.4 A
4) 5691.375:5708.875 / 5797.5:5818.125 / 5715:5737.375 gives 1.2 A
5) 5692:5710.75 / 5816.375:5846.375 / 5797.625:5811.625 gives -1.0 A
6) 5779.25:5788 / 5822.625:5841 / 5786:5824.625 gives 0.5 A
